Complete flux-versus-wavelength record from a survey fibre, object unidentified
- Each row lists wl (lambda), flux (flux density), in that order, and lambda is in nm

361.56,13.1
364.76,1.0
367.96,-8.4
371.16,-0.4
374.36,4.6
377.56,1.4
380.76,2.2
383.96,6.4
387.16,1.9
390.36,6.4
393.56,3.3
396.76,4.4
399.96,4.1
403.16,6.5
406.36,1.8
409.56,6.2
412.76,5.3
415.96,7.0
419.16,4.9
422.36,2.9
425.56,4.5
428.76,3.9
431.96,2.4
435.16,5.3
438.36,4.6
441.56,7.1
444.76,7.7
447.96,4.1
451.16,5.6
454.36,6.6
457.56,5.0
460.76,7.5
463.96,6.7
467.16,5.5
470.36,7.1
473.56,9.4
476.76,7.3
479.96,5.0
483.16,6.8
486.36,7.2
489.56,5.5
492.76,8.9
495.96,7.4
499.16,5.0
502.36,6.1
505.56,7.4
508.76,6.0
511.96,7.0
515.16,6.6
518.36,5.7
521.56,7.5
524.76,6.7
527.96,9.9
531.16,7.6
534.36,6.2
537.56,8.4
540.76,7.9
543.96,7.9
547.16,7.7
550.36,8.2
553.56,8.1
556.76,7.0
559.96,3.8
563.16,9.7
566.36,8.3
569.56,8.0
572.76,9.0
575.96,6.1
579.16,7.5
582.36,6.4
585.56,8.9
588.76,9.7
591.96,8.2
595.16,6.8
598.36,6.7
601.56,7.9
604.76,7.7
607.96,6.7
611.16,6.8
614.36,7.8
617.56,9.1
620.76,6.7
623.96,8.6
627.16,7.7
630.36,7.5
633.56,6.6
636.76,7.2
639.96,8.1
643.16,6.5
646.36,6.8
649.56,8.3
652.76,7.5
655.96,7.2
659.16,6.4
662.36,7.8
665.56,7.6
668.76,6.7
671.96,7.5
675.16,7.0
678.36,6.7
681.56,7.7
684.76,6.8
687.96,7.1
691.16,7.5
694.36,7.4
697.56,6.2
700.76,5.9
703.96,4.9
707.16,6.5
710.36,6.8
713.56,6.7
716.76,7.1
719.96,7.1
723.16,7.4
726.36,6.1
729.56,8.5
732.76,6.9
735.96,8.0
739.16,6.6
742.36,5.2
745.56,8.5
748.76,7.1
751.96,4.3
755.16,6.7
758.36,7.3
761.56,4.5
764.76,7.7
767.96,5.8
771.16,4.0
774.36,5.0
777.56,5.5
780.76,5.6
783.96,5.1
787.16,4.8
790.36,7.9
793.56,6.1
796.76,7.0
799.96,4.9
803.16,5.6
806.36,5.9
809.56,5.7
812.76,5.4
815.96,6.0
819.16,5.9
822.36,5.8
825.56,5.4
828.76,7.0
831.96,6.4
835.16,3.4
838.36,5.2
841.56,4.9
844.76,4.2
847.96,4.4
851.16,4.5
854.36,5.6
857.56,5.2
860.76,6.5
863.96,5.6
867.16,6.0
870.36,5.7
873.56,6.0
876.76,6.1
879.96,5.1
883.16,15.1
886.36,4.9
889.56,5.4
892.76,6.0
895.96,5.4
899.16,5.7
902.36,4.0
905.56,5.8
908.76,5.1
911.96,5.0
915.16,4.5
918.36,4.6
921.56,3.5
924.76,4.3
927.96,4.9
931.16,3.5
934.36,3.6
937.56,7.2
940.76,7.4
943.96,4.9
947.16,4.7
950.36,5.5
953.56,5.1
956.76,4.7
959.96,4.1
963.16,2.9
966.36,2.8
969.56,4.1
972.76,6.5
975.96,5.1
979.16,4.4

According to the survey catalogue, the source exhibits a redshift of 0.14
